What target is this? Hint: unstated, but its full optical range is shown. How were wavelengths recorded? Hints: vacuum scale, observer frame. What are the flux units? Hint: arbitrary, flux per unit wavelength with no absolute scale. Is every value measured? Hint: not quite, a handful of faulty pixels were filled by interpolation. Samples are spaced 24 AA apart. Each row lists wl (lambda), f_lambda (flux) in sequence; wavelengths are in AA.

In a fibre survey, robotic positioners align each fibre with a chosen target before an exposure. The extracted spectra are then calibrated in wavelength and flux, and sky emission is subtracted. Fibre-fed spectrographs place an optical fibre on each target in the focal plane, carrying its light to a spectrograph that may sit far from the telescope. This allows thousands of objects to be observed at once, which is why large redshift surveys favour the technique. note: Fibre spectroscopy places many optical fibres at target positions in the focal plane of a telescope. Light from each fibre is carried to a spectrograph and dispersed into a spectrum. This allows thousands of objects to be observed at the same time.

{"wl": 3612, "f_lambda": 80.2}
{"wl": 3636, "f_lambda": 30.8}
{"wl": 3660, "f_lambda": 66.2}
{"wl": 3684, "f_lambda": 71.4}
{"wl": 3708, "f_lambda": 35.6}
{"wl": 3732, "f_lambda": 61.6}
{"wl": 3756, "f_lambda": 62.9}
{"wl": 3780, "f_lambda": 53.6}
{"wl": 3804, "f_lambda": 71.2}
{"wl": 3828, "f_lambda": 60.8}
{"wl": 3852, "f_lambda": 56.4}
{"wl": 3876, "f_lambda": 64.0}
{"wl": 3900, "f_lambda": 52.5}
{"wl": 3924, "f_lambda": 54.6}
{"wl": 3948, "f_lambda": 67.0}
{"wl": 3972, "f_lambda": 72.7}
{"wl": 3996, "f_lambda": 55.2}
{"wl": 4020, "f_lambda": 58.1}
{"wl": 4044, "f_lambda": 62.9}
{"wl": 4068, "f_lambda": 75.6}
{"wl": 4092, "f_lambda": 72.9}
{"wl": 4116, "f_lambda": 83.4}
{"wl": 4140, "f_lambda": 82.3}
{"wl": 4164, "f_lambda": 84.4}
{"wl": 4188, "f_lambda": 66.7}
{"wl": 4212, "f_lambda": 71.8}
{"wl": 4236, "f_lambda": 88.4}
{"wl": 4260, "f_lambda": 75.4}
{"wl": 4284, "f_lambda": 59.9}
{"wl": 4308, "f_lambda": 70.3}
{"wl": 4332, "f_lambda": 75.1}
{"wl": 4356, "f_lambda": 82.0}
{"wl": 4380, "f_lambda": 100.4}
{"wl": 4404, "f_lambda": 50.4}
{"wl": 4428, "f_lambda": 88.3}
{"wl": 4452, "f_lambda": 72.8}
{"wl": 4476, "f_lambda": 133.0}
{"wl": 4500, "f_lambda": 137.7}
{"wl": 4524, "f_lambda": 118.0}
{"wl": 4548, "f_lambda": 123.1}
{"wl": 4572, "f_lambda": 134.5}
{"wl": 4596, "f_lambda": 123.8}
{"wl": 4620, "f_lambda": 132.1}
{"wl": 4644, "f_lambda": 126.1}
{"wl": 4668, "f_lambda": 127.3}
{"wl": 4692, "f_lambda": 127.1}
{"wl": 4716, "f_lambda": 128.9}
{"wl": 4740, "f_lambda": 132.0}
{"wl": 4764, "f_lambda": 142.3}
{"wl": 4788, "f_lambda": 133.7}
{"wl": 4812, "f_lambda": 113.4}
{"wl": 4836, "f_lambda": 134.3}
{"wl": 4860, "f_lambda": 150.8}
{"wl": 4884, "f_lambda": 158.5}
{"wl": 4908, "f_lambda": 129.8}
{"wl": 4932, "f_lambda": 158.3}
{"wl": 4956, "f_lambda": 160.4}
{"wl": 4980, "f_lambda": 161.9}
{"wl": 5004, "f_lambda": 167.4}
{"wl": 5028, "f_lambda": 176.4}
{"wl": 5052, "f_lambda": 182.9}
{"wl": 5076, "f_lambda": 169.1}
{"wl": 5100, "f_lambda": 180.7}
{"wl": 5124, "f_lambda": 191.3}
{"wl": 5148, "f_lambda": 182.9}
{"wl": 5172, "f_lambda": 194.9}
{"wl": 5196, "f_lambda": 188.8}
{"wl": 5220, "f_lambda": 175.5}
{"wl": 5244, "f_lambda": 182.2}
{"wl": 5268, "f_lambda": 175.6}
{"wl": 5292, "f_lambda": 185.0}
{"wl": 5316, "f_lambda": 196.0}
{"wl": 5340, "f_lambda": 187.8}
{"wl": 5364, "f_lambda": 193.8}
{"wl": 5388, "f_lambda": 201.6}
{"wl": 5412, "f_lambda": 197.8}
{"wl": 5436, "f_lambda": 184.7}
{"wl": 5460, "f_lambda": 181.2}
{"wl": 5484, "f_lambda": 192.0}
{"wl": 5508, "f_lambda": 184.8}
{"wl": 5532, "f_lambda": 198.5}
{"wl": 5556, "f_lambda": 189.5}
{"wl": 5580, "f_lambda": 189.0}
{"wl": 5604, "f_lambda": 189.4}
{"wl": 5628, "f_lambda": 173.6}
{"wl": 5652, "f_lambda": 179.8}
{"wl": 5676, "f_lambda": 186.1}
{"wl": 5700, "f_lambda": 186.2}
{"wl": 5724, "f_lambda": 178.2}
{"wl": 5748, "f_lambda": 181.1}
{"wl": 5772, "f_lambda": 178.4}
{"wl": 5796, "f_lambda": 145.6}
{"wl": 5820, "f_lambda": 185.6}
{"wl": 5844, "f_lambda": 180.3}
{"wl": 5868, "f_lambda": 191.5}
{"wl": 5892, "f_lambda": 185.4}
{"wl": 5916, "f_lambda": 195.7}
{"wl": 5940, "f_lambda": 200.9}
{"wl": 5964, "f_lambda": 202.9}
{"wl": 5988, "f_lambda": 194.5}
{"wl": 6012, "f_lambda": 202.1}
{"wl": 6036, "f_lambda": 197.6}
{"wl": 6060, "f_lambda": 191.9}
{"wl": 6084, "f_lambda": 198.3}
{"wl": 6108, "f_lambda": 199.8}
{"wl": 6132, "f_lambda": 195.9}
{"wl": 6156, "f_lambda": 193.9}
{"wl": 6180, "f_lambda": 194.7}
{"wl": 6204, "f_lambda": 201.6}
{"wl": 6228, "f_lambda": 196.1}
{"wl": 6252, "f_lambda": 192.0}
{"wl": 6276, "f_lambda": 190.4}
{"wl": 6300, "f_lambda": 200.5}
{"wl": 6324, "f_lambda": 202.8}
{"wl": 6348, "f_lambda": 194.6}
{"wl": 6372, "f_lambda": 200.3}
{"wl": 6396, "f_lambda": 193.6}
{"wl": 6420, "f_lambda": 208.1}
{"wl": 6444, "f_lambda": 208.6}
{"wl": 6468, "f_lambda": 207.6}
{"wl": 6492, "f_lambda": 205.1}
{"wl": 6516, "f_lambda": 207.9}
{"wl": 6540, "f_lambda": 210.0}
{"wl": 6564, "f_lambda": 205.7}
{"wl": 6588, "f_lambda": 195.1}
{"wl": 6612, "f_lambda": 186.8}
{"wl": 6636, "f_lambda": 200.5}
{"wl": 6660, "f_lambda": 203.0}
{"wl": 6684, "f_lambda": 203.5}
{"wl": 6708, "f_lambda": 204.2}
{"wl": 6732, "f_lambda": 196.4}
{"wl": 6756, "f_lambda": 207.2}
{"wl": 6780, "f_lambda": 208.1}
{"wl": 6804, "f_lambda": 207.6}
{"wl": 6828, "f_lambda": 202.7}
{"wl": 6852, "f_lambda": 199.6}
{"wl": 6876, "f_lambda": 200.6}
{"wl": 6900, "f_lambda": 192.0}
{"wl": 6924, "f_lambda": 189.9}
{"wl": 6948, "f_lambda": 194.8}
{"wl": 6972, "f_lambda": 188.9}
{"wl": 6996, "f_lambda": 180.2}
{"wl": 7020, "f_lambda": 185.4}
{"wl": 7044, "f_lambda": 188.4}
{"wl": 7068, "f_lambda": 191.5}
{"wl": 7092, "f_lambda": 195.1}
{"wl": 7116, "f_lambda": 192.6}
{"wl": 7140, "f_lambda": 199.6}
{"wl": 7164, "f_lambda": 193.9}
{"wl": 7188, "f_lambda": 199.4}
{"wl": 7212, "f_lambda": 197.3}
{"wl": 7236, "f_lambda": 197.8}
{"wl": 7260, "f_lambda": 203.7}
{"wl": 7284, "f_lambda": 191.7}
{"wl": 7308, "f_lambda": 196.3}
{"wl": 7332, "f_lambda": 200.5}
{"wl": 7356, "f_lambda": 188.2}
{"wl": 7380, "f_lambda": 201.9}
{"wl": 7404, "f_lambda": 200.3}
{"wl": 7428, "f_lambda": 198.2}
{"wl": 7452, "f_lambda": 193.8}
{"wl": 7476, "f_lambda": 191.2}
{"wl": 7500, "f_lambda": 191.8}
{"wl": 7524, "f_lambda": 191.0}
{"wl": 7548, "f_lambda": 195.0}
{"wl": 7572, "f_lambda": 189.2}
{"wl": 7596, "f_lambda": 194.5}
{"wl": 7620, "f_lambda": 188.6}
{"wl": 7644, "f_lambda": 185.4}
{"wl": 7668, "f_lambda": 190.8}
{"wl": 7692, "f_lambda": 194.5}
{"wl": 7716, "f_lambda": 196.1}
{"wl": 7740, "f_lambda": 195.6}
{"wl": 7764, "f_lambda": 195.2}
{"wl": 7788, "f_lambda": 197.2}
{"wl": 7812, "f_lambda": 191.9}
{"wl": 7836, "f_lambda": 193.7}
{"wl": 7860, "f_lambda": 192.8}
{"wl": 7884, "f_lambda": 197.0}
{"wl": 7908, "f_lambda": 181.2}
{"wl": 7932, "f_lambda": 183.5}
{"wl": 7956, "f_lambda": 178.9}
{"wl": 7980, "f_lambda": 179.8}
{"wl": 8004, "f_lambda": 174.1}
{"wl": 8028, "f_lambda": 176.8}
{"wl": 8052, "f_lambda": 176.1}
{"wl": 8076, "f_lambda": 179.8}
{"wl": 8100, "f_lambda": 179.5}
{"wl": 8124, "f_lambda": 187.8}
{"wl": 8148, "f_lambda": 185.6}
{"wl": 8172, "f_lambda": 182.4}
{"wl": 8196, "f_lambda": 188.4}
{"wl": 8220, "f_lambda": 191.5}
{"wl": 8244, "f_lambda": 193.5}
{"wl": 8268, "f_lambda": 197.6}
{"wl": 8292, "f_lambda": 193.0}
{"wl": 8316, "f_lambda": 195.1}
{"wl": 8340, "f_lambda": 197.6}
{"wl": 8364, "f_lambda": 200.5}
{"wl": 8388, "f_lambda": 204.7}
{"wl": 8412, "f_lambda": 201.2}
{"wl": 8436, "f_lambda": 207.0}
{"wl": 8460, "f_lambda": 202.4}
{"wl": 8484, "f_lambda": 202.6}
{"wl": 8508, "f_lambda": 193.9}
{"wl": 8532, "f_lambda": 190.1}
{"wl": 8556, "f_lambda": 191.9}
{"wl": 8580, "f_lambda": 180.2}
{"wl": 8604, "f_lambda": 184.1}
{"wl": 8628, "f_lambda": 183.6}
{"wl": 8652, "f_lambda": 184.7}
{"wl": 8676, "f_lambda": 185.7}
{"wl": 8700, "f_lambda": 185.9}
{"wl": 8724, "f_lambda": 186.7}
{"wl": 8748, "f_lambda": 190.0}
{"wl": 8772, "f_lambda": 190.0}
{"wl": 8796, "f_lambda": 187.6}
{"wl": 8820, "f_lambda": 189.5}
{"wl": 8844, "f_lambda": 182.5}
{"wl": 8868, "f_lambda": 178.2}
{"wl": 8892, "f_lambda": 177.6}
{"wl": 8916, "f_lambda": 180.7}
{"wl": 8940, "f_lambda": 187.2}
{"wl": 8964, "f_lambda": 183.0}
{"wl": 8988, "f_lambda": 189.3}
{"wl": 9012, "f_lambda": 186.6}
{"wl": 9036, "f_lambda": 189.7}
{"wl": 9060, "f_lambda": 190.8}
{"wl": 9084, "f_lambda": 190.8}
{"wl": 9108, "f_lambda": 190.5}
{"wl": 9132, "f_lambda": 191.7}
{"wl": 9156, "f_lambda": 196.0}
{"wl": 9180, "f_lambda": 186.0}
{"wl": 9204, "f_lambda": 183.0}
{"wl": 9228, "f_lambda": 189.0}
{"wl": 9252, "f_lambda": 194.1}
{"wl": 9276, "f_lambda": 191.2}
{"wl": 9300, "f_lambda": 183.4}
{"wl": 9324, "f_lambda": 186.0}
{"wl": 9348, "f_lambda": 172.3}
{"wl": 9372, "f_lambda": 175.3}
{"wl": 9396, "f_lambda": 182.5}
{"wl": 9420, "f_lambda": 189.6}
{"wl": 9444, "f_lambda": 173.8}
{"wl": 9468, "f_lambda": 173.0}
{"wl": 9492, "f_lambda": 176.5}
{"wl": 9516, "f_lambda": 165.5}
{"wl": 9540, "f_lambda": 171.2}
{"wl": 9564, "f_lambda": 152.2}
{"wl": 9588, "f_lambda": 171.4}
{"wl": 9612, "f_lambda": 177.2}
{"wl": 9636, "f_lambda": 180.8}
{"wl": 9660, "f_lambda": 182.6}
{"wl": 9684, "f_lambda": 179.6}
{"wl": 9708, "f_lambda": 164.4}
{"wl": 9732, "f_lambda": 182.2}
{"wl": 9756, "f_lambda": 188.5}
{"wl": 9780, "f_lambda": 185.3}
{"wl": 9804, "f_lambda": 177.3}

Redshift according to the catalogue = 0.12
